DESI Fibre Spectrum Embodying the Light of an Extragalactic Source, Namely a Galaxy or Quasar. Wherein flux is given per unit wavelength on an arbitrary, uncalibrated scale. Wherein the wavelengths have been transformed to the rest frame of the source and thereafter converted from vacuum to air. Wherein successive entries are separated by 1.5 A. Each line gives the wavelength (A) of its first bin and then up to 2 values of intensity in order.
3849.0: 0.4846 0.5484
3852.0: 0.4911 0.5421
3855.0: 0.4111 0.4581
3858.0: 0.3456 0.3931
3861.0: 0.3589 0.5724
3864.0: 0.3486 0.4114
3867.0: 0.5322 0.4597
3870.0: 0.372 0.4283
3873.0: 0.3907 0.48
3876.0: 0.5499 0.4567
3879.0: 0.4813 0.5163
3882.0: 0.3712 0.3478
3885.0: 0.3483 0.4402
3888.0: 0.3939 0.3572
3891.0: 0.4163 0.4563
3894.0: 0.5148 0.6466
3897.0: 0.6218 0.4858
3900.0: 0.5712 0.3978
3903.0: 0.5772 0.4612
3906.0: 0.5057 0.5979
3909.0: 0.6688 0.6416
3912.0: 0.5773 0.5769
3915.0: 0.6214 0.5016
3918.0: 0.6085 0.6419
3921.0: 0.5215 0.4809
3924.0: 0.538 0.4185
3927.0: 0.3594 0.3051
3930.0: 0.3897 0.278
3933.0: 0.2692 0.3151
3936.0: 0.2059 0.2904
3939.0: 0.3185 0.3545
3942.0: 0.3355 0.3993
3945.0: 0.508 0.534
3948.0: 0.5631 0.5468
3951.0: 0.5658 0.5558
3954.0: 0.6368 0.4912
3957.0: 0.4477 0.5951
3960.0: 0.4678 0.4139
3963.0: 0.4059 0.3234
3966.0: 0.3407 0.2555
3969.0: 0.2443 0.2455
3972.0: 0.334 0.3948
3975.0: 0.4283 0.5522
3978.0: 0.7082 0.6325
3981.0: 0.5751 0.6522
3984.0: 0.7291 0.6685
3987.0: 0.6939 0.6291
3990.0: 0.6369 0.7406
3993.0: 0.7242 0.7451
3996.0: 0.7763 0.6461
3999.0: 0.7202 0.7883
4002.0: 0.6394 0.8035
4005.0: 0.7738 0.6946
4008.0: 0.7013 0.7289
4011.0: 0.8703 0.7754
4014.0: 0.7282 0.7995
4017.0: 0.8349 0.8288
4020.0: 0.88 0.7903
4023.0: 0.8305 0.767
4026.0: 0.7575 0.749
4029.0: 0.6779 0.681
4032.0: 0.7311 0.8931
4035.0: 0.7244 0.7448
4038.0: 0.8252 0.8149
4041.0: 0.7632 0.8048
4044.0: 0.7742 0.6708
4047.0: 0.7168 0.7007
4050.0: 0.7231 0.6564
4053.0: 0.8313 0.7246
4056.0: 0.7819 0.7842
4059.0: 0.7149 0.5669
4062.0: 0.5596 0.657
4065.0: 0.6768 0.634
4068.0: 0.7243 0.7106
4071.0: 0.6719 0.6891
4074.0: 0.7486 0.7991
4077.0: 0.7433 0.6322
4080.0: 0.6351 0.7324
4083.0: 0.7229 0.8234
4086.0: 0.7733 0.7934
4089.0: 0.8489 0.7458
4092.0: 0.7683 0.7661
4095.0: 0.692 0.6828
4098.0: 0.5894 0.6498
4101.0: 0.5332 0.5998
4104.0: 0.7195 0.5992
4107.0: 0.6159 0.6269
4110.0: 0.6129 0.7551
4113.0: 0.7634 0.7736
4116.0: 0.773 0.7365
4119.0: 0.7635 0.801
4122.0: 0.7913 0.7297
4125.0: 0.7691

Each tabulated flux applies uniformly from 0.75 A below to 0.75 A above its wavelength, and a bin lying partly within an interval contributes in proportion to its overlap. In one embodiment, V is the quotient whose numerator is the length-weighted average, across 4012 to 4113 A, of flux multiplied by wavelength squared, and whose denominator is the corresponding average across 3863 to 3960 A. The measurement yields 1.67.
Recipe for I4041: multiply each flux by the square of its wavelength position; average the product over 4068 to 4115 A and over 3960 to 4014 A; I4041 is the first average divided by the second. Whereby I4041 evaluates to 1.23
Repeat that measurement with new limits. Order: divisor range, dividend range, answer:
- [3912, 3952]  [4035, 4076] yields 1.73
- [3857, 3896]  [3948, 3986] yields 1.17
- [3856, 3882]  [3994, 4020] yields 1.84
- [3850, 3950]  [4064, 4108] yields 1.67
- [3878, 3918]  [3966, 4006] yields 1.24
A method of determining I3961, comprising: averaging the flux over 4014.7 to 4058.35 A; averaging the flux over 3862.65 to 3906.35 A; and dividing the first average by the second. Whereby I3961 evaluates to 1.7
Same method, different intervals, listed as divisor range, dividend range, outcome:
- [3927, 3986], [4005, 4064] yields 1.70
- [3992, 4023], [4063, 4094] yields 0.95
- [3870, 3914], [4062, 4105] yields 1.43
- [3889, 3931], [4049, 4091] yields 1.39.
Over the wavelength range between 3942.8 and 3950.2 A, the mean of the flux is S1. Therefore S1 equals 0.511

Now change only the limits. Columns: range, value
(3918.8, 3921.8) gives 0.579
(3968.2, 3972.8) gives 0.276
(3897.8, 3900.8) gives 0.527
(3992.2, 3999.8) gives 0.723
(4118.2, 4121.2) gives 0.781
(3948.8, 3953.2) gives 0.556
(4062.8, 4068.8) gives 0.673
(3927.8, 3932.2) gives 0.325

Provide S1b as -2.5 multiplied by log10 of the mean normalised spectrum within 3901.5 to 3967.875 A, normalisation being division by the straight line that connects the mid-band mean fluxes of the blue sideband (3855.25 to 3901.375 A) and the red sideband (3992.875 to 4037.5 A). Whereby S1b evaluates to 0.224 mag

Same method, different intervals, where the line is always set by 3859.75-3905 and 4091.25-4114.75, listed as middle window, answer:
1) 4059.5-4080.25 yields -0.06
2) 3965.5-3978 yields 0.42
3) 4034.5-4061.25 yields -0.20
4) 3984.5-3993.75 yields -0.22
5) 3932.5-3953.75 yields 0.23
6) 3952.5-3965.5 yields 0.12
